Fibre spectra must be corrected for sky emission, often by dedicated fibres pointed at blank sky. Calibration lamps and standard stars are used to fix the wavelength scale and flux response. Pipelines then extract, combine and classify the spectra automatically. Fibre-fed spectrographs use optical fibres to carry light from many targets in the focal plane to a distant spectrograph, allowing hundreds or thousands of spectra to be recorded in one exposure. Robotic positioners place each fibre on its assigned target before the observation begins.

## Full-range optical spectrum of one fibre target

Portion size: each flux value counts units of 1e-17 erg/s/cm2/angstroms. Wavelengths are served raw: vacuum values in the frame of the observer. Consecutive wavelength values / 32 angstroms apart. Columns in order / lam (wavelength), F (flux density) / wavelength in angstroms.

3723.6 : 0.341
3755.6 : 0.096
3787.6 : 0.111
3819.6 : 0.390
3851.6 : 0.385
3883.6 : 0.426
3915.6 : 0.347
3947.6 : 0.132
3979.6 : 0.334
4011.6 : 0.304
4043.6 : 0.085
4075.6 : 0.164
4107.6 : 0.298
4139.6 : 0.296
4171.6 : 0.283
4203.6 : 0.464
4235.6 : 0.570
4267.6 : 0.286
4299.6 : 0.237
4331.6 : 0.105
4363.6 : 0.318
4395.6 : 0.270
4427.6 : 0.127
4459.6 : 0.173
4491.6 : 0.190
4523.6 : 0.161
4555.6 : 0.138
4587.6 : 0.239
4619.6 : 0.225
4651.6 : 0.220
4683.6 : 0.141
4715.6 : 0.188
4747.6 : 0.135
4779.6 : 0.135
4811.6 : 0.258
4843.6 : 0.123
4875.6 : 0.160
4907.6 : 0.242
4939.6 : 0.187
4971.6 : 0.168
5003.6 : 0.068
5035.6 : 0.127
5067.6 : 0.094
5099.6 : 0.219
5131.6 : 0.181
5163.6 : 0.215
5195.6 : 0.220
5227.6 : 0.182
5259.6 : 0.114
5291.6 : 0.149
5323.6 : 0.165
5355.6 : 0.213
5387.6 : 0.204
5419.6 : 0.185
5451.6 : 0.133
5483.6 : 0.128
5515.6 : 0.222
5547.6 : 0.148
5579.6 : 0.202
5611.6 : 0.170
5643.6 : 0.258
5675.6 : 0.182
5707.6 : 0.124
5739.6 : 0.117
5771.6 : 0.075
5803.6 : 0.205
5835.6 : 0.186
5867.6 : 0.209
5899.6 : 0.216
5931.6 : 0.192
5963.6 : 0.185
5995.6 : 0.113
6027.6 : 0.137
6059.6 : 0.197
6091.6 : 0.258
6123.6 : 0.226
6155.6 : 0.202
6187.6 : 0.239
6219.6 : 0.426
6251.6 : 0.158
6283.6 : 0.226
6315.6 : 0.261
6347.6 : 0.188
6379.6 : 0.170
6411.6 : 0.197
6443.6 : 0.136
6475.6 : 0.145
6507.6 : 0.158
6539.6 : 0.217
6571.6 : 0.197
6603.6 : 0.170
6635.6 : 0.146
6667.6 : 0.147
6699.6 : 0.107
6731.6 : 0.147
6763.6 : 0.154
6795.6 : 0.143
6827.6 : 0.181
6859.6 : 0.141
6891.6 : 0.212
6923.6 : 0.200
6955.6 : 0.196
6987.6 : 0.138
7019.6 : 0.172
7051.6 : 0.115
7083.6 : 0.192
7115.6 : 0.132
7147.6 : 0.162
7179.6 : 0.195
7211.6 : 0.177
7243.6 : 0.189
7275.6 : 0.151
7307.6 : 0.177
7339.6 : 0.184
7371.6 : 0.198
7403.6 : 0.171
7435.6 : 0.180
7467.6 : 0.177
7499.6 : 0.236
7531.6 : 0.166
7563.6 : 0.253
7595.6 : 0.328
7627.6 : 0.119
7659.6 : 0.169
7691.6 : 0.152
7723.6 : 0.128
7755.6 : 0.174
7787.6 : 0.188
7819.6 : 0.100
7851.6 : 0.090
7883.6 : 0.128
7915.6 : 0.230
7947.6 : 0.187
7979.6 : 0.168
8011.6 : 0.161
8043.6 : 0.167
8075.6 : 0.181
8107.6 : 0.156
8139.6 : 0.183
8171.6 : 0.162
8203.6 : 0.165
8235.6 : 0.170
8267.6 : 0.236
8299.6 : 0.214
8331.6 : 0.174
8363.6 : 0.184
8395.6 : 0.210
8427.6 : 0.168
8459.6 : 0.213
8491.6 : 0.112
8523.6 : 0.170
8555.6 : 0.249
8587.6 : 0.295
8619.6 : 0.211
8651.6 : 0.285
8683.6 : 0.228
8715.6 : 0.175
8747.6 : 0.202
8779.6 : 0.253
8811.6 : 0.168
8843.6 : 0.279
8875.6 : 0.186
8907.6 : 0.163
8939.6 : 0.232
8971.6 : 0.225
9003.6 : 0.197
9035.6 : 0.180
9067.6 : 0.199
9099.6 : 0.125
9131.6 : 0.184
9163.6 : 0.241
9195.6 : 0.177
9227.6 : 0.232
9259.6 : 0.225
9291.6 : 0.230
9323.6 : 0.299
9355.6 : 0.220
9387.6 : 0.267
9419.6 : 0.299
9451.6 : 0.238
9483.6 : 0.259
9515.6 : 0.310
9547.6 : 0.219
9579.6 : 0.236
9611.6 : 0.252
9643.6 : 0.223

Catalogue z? 1.217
